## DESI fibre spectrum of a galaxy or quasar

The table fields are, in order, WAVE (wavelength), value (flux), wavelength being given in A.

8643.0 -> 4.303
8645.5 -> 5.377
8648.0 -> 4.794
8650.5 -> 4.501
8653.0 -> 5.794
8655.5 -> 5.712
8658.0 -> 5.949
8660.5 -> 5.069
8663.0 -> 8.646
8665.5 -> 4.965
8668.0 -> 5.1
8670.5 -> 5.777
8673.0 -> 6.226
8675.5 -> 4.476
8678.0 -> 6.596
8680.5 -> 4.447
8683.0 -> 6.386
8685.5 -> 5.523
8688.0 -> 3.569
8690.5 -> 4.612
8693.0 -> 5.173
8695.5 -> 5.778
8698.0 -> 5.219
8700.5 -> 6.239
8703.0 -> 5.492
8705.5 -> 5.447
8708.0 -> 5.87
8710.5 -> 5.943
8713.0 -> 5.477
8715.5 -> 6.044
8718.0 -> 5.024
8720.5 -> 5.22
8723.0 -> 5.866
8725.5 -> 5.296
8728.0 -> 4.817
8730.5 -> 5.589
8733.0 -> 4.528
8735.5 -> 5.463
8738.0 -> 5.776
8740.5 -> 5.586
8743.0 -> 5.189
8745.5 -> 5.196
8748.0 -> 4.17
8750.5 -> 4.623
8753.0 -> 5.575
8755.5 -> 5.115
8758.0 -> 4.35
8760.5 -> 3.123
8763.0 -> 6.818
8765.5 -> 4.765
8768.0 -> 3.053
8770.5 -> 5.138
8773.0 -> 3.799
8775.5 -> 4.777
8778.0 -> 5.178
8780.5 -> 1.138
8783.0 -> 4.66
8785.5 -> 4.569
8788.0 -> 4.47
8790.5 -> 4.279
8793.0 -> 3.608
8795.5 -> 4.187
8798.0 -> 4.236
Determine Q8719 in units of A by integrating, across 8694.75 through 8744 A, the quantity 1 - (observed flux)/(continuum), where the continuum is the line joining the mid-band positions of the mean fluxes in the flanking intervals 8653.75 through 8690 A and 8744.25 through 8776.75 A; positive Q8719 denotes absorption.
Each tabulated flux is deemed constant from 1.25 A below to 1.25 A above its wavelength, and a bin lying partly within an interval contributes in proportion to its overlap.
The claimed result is -3.9 A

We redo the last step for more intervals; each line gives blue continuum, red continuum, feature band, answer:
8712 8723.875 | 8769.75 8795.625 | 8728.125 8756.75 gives -0.9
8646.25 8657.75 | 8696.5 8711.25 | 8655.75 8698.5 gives -0.3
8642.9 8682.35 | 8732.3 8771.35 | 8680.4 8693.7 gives 0.9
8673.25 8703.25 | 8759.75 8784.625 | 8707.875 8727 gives -2.4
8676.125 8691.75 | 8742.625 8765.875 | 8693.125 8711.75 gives -2.2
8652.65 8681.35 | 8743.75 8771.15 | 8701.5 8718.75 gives -1.3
